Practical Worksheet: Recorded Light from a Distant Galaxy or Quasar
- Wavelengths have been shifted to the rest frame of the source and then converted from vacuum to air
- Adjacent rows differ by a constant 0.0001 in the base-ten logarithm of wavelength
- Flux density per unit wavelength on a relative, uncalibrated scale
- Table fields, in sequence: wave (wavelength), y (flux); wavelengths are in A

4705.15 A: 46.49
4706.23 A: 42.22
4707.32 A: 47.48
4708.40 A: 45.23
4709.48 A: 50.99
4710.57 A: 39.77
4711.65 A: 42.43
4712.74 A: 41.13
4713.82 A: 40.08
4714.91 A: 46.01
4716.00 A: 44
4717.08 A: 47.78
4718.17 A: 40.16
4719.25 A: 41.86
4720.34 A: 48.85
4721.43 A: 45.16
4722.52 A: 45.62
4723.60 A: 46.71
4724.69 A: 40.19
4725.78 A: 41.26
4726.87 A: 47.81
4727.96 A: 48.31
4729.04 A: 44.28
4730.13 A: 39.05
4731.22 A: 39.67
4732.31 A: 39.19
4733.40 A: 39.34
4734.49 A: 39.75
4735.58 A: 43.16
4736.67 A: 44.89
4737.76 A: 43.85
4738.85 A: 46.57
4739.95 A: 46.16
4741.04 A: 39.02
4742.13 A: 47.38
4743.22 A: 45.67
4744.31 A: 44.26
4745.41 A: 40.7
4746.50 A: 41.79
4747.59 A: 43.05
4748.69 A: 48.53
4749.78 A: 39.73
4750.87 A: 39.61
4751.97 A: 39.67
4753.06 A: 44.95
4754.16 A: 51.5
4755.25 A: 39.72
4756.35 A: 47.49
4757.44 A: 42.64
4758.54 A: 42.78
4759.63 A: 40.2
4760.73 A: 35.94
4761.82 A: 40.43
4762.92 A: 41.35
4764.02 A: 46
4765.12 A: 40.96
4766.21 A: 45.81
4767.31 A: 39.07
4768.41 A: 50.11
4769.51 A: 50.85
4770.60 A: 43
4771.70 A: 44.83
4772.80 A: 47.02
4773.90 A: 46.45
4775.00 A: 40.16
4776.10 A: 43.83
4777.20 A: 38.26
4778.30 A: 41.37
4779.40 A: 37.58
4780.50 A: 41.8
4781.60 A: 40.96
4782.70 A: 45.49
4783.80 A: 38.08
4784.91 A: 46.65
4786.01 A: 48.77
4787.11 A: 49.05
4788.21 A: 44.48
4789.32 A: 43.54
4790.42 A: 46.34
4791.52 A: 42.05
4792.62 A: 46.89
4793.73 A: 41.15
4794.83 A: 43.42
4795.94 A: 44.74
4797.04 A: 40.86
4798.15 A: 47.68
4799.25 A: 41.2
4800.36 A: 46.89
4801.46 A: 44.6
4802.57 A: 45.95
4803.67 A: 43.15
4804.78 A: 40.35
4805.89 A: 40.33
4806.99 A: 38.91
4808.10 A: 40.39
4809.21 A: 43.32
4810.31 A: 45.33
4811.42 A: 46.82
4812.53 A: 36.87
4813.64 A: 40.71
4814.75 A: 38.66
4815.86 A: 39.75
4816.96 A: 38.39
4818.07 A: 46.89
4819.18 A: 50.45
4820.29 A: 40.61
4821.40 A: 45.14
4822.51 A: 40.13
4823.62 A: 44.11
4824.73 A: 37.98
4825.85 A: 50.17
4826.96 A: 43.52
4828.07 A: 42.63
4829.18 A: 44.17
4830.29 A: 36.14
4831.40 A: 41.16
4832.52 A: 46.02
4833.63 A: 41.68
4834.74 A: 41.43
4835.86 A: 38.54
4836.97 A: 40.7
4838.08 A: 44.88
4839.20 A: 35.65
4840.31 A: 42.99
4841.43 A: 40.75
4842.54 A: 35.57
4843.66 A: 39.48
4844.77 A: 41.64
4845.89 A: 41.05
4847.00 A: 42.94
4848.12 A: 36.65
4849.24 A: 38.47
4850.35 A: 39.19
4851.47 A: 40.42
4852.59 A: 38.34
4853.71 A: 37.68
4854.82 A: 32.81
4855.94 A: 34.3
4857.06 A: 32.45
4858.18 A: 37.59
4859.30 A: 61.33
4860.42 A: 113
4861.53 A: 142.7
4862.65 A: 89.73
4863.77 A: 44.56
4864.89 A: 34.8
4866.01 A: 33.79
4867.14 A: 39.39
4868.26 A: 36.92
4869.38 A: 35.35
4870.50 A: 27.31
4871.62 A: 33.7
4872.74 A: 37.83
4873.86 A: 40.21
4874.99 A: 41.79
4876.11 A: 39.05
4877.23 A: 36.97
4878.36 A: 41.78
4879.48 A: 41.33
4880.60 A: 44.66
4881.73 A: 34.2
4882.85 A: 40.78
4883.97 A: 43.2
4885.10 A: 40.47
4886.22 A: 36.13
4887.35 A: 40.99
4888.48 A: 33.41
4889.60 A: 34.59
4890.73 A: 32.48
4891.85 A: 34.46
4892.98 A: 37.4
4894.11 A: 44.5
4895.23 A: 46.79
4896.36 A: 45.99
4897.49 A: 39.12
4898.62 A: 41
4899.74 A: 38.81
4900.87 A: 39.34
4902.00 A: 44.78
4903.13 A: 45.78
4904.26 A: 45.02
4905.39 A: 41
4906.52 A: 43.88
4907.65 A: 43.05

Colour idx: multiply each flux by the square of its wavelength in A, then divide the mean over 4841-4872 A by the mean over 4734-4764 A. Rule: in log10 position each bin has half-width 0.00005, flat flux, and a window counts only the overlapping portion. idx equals 1.13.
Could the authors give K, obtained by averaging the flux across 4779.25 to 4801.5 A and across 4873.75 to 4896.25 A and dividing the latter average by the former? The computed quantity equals 0.9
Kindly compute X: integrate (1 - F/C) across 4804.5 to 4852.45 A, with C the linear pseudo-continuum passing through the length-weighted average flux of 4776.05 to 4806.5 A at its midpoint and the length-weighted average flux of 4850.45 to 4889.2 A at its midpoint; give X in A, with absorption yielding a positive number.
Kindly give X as 3.1 A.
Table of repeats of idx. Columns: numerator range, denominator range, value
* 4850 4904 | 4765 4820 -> 1.04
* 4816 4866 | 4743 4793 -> 1.09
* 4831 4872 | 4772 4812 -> 1.07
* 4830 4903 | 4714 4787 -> 1.04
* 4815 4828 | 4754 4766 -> 1.04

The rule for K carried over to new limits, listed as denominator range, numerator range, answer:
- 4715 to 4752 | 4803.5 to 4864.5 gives 1.04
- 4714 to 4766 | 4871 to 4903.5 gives 0.92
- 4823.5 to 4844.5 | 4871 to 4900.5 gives 0.95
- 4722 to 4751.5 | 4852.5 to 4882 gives 1.09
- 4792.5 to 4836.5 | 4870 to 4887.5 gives 0.91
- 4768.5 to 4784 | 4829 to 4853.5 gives 0.93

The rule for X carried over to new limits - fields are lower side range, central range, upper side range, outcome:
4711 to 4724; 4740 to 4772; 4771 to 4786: -0.1 A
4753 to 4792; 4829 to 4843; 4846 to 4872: 1.8 A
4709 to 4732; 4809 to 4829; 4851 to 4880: 1.4 A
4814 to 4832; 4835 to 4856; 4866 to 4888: 0.8 A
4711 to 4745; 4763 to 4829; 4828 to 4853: -2.8 A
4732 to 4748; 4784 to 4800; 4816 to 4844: -0.8 A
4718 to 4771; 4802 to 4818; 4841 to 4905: 0.7 A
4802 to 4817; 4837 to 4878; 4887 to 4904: -4.3 A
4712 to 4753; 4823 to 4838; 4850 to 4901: 0.5 A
